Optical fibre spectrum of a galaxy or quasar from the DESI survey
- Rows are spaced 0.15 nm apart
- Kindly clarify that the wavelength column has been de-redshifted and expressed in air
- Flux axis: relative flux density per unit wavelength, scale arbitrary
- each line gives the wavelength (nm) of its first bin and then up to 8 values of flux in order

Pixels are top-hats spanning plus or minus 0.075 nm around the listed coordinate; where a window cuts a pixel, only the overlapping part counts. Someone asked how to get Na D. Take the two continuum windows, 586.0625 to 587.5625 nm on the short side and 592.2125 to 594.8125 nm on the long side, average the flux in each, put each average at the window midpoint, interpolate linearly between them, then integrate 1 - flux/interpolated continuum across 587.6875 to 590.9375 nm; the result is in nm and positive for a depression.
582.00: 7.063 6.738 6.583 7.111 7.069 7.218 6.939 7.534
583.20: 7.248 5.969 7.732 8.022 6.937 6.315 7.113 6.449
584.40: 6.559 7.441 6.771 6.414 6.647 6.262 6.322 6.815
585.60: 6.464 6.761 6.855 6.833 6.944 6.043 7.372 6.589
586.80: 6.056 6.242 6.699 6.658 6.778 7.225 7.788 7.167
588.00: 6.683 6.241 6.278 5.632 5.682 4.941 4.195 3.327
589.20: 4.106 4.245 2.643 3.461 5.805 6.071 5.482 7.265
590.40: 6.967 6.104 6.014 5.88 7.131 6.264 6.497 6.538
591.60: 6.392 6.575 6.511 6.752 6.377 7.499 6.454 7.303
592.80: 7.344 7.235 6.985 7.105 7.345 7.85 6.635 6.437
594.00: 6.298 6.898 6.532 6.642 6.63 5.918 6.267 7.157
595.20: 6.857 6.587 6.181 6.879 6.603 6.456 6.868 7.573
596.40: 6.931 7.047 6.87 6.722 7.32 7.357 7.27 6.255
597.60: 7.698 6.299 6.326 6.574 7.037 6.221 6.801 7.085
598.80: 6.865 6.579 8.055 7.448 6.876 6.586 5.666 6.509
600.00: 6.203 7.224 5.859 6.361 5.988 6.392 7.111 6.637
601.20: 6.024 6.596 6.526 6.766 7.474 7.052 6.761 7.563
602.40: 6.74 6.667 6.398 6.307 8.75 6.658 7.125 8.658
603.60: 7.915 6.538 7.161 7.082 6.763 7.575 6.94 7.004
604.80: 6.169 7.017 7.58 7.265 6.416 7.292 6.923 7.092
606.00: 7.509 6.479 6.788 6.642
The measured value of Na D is 0.591 nm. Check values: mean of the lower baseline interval 6.64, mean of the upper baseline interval 6.88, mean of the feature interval 5.51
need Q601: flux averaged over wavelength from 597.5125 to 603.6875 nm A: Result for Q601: 6.84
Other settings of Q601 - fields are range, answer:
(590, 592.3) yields 6.46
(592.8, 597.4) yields 6.85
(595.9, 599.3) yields 6.94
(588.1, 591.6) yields 5.53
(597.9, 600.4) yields 6.71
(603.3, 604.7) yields 7.29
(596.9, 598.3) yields 6.89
